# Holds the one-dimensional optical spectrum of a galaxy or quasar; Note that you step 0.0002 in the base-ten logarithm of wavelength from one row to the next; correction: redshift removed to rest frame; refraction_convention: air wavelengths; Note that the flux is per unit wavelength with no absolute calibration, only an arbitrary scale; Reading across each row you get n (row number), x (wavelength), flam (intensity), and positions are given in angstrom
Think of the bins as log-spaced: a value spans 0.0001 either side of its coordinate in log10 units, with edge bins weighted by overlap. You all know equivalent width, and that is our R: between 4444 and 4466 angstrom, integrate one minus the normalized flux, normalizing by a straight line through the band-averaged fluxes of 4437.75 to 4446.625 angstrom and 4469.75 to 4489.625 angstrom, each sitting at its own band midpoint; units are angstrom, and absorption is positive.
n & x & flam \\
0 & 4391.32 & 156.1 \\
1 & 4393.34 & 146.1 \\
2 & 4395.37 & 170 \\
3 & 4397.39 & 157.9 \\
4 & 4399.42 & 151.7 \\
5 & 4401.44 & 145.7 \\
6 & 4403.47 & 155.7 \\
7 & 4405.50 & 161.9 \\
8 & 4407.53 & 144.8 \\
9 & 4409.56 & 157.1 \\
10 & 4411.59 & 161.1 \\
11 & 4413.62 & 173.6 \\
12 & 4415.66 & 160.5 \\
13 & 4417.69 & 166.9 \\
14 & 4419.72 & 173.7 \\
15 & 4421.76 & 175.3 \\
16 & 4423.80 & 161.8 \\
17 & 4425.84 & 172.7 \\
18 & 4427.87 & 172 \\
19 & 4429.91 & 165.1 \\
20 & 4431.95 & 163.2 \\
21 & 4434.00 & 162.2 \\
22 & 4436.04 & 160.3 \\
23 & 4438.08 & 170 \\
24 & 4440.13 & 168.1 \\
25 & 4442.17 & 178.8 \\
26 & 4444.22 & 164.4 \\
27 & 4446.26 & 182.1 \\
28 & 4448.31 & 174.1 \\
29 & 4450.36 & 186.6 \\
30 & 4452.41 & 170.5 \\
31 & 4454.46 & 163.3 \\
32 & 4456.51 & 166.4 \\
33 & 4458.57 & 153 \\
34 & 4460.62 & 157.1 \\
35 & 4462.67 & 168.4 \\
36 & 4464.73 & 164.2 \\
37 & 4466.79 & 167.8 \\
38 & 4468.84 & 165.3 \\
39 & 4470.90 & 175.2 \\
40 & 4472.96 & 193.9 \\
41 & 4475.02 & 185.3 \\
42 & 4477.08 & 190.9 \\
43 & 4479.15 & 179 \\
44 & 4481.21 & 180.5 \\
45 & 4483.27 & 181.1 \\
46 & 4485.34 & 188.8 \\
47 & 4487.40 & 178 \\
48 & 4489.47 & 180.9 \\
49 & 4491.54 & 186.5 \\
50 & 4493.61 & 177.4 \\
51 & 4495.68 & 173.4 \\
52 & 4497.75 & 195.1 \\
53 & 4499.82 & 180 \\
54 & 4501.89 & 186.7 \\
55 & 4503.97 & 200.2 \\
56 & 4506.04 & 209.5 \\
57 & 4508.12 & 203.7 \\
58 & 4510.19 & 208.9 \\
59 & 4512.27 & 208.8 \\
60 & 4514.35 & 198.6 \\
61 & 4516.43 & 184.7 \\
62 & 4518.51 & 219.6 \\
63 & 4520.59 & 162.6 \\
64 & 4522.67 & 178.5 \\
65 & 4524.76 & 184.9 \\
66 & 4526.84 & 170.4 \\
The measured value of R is 1.0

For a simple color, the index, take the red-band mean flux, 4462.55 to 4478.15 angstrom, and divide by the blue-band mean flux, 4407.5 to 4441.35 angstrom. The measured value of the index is 1.07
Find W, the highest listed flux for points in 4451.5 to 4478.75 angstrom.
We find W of 193.9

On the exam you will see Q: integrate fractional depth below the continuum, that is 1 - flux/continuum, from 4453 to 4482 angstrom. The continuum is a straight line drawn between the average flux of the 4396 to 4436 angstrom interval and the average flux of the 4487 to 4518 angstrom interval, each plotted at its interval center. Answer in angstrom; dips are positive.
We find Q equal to 1.3 angstrom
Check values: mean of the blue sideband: 162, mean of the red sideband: 192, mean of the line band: 172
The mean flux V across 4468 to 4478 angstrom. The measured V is 182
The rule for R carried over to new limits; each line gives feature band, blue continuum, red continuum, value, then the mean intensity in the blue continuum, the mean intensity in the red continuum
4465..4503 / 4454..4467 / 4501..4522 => -0.5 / 162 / 198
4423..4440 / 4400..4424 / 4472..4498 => 0.1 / 161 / 184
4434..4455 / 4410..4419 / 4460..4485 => -0.1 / 165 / 176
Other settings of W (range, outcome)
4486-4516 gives 209.5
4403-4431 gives 175.3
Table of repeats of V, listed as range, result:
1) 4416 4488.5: 172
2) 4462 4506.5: 182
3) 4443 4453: 176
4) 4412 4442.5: 168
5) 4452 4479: 171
